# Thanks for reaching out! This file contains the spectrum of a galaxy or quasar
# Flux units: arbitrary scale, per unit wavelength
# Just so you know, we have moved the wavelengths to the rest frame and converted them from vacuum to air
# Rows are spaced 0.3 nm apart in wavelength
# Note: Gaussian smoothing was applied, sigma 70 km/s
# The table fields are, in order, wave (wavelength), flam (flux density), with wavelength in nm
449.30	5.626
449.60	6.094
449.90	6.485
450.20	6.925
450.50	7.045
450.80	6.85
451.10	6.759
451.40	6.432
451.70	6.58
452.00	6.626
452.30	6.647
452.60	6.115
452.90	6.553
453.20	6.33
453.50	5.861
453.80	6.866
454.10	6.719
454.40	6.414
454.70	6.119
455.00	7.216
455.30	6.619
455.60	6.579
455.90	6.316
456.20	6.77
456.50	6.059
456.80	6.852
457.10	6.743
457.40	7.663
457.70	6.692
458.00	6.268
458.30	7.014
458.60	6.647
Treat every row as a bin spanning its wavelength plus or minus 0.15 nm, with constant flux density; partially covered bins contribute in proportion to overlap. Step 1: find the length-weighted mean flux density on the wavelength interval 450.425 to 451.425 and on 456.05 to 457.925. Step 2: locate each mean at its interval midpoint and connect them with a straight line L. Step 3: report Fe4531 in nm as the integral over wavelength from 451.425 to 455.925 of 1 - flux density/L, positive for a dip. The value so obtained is 0.184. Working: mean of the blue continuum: 6.79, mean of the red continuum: 6.78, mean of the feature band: 6.51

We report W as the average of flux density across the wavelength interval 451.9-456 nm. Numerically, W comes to 6.5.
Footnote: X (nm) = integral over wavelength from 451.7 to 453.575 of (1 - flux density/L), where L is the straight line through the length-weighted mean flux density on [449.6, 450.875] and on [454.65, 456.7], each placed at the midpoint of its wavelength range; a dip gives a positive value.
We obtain 0.07 nm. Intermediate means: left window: 6.74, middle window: 6.39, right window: 6.55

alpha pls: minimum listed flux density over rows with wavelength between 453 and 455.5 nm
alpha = 5.861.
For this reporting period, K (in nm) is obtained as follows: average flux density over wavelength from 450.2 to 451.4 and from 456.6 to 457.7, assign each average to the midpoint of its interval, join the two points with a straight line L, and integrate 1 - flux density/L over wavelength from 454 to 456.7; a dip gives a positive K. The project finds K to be 0.158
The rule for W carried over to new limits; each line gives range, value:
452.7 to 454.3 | 6.45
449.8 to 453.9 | 6.57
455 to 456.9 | 6.58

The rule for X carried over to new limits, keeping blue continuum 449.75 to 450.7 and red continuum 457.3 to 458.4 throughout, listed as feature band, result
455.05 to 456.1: 0.041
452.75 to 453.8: 0.077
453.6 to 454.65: 0.041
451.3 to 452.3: 0.039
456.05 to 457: 0.040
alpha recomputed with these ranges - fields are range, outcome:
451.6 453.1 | 6.115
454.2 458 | 6.059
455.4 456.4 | 6.316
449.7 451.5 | 6.432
